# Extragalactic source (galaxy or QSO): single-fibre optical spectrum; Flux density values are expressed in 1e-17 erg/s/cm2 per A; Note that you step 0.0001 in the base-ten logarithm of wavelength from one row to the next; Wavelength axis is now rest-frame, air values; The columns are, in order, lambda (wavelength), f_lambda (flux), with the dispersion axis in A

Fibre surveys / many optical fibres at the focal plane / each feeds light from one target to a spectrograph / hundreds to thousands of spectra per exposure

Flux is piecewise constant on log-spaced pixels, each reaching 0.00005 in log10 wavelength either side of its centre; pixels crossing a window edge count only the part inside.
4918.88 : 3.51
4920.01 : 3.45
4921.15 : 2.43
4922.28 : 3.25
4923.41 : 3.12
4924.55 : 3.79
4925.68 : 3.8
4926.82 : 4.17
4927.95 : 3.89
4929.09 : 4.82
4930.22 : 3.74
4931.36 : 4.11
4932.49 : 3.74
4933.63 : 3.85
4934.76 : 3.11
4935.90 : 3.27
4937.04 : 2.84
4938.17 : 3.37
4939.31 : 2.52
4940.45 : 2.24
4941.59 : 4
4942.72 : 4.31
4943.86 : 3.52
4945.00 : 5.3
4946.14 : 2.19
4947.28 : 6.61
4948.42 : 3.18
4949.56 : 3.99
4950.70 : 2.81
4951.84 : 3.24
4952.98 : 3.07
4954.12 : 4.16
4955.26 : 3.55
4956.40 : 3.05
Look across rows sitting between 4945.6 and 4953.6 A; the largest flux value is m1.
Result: 6.61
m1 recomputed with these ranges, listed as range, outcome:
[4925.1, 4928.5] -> 4.17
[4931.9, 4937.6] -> 3.85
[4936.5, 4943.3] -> 4.31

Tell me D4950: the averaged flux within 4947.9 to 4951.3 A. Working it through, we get 3.33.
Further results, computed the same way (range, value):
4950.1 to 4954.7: 3.33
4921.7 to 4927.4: 3.63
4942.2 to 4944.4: 3.91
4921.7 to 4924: 3.18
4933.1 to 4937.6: 3.26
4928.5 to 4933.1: 4.1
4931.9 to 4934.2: 3.81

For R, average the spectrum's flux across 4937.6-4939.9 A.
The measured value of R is 2.94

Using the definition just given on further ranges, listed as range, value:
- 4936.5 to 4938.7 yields 3.11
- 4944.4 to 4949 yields 4.31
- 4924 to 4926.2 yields 3.8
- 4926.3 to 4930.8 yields 4.15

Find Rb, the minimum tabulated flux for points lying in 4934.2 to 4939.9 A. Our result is 2.52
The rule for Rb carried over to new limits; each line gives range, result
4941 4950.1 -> 2.19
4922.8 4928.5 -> 3.12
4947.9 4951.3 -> 2.81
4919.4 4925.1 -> 2.43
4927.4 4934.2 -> 3.74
